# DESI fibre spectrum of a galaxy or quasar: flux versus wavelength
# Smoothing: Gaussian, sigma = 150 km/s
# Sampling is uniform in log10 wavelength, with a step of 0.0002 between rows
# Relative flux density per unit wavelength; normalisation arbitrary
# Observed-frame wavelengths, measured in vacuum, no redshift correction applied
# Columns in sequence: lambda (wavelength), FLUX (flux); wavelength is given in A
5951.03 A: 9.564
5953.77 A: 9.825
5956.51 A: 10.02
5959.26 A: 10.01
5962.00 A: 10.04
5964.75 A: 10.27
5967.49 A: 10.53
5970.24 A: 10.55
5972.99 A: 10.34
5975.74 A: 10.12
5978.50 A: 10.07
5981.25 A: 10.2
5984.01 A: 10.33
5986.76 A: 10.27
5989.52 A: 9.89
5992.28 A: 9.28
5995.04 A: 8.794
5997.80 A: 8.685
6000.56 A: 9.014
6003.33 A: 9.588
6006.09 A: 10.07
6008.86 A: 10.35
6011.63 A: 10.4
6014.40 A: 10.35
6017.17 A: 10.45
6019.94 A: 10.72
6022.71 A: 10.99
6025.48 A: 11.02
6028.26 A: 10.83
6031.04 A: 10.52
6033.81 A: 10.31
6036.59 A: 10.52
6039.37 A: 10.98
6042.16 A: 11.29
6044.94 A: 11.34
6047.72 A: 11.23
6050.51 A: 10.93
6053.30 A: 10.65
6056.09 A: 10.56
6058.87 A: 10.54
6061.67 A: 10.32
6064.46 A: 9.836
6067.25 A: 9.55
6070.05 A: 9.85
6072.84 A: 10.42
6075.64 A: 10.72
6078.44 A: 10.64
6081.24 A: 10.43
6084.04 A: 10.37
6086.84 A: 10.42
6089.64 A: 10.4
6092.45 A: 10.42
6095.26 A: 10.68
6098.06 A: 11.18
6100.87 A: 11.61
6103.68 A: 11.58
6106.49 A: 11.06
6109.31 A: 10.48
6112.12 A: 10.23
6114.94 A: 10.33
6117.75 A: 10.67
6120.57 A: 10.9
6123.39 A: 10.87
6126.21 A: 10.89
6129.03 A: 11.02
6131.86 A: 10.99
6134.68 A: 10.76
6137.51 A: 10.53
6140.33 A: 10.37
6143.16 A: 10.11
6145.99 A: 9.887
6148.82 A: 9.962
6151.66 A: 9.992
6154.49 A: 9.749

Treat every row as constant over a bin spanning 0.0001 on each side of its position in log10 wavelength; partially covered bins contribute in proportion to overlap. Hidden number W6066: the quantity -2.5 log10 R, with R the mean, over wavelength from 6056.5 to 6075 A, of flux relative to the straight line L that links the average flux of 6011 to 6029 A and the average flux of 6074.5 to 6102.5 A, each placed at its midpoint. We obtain 0.058 mag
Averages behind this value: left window 10.7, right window 10.7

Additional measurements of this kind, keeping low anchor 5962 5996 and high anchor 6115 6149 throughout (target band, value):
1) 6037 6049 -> -0.09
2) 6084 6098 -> -0.01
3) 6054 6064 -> -0.01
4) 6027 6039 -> -0.03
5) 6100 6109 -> -0.08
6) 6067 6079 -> 0.01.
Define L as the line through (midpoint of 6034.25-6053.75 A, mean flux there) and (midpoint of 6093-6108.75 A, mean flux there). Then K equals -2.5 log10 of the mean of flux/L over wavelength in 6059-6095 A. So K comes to 0.08 mag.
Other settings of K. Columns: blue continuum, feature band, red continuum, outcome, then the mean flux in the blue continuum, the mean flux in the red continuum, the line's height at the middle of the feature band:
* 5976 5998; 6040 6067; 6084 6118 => -0.038 mag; 9.76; 10.7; 10.3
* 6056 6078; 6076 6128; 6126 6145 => -0.031 mag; 10.2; 10.6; 10.4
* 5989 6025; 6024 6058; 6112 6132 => -0.070 mag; 9.92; 10.8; 10.2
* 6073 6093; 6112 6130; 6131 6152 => -0.036 mag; 10.5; 10.3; 10.4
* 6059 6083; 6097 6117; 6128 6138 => -0.033 mag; 10.2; 10.8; 10.6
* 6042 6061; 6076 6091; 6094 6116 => 0.043 mag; 10.9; 10.9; 10.9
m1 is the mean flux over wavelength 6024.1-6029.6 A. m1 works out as 10.9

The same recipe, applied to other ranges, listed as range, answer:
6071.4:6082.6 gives 10.6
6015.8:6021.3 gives 10.6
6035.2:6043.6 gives 10.9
